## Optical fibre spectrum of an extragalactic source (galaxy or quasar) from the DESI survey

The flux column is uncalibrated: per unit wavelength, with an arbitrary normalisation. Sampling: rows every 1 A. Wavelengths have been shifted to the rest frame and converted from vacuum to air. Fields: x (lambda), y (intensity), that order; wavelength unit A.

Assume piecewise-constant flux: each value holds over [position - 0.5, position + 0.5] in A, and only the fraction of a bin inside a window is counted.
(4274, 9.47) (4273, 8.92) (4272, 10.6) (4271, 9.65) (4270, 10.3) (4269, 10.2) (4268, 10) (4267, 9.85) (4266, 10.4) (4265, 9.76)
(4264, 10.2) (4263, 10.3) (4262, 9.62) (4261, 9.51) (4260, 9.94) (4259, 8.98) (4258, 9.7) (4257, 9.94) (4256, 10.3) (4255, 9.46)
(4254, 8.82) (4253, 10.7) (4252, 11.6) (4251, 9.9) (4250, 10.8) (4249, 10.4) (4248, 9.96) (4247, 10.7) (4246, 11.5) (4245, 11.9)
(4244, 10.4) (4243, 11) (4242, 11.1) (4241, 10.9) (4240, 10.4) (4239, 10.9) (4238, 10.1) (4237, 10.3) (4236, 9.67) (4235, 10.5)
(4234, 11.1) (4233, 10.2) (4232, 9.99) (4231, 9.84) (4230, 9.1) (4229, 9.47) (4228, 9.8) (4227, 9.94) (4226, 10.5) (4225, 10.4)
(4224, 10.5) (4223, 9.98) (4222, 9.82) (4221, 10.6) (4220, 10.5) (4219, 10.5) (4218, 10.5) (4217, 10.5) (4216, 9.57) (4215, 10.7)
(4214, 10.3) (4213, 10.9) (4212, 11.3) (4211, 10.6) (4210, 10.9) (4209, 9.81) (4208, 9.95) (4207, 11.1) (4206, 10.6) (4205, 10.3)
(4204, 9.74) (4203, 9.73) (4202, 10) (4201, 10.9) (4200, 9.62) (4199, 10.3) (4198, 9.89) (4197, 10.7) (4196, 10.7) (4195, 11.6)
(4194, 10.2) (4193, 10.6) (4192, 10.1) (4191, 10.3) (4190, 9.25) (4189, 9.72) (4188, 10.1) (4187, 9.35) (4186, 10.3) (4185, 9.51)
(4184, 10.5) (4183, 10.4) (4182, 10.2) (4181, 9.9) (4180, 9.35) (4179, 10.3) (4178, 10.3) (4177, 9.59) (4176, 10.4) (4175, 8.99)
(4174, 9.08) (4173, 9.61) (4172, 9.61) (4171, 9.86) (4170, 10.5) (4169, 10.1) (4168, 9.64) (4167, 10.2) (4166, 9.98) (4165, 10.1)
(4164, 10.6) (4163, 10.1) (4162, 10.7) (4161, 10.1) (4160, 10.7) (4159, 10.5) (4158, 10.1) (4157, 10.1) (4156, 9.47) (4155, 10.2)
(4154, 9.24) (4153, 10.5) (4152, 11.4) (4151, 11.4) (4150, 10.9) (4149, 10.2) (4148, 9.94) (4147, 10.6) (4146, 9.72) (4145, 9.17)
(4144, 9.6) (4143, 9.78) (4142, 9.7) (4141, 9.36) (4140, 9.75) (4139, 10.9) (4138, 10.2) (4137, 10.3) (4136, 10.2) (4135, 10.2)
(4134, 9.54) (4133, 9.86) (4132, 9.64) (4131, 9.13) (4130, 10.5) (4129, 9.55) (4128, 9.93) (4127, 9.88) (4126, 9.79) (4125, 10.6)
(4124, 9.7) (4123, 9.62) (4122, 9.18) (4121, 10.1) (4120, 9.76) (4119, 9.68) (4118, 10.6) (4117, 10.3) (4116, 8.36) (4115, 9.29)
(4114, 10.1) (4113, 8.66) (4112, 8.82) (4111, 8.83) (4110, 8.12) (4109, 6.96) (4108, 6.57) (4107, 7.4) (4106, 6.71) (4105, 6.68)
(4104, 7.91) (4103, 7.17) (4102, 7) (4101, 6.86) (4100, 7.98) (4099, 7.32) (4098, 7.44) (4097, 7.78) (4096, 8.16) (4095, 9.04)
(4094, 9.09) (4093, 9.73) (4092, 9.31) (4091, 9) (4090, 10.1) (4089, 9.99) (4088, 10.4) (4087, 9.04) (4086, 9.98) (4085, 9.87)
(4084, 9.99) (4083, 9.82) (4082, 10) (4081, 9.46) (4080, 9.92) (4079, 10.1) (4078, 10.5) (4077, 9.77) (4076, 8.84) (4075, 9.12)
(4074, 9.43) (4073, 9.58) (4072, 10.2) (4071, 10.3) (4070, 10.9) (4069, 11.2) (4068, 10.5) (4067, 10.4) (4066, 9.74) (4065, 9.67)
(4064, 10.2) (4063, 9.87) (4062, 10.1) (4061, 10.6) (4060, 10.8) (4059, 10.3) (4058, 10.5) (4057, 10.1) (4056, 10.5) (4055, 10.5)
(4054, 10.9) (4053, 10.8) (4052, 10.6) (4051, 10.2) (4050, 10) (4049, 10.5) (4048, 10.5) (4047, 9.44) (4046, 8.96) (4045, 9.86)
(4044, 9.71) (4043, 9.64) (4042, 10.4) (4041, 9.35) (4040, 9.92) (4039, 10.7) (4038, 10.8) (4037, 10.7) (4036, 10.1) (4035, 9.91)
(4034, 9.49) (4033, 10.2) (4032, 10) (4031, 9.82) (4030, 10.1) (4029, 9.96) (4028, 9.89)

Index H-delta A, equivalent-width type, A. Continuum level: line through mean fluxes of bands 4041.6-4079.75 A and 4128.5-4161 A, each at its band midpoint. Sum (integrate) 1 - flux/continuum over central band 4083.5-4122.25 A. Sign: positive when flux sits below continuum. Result 5.4 A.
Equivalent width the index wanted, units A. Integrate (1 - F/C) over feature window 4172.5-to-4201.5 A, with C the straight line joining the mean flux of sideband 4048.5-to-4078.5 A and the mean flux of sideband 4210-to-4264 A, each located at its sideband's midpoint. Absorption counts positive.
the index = 0.6 A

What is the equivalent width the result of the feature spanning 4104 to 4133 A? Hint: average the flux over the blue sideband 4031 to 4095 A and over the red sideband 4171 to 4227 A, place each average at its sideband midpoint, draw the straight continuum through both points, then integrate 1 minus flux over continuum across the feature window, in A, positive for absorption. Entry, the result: 2.9 A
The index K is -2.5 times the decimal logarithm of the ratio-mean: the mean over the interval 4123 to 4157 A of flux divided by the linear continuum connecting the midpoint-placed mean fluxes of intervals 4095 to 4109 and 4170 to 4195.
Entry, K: -0.17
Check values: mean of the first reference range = 7.36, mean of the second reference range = 9.94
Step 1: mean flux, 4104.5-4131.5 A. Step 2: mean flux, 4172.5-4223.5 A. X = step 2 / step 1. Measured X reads 1.12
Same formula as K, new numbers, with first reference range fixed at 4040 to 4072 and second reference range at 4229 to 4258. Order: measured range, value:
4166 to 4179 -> 0.05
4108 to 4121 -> 0.14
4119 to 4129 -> 0.05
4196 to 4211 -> 0.01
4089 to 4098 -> 0.14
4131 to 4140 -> 0.03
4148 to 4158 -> 0.00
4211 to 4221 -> -0.02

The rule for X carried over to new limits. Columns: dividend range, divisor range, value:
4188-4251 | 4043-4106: 1.08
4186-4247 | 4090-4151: 1.13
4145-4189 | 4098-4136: 1.14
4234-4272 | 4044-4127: 1.09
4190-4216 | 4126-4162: 1.03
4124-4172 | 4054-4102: 1.05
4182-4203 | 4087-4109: 1.25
